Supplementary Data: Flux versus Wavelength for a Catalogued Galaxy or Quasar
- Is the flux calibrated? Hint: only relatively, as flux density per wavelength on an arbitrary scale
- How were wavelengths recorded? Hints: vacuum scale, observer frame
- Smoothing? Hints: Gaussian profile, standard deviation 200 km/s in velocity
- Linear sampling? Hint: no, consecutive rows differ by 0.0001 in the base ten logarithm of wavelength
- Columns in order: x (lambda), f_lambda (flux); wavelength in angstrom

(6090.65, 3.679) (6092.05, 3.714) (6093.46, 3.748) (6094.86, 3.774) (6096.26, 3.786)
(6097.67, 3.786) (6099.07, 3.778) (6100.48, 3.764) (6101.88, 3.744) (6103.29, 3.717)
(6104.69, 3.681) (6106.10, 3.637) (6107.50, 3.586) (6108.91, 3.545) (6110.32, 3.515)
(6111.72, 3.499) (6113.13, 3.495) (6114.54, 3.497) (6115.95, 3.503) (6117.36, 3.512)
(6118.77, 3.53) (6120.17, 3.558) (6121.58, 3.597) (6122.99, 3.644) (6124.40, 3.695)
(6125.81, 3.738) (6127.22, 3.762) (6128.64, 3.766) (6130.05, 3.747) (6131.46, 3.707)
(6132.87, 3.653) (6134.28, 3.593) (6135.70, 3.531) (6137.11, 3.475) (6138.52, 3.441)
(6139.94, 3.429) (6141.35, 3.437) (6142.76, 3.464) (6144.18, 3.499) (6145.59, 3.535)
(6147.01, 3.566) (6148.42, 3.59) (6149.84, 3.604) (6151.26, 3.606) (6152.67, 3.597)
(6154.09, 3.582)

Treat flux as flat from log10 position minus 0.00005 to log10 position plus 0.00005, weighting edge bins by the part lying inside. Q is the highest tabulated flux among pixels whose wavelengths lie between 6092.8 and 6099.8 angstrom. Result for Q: 3.786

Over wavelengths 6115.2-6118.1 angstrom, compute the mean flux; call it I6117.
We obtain 3.5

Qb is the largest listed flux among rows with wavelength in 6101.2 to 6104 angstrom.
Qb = 3.744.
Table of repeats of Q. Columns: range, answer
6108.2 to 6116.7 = 3.545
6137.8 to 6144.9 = 3.499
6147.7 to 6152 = 3.606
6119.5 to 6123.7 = 3.644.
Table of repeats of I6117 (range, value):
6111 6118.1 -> 3.5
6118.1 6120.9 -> 3.56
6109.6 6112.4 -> 3.51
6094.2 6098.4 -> 3.78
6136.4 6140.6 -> 3.45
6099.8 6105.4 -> 3.73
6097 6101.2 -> 3.78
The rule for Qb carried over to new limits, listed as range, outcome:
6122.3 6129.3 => 3.766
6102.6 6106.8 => 3.717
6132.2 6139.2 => 3.653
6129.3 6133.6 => 3.747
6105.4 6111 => 3.637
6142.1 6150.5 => 3.604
